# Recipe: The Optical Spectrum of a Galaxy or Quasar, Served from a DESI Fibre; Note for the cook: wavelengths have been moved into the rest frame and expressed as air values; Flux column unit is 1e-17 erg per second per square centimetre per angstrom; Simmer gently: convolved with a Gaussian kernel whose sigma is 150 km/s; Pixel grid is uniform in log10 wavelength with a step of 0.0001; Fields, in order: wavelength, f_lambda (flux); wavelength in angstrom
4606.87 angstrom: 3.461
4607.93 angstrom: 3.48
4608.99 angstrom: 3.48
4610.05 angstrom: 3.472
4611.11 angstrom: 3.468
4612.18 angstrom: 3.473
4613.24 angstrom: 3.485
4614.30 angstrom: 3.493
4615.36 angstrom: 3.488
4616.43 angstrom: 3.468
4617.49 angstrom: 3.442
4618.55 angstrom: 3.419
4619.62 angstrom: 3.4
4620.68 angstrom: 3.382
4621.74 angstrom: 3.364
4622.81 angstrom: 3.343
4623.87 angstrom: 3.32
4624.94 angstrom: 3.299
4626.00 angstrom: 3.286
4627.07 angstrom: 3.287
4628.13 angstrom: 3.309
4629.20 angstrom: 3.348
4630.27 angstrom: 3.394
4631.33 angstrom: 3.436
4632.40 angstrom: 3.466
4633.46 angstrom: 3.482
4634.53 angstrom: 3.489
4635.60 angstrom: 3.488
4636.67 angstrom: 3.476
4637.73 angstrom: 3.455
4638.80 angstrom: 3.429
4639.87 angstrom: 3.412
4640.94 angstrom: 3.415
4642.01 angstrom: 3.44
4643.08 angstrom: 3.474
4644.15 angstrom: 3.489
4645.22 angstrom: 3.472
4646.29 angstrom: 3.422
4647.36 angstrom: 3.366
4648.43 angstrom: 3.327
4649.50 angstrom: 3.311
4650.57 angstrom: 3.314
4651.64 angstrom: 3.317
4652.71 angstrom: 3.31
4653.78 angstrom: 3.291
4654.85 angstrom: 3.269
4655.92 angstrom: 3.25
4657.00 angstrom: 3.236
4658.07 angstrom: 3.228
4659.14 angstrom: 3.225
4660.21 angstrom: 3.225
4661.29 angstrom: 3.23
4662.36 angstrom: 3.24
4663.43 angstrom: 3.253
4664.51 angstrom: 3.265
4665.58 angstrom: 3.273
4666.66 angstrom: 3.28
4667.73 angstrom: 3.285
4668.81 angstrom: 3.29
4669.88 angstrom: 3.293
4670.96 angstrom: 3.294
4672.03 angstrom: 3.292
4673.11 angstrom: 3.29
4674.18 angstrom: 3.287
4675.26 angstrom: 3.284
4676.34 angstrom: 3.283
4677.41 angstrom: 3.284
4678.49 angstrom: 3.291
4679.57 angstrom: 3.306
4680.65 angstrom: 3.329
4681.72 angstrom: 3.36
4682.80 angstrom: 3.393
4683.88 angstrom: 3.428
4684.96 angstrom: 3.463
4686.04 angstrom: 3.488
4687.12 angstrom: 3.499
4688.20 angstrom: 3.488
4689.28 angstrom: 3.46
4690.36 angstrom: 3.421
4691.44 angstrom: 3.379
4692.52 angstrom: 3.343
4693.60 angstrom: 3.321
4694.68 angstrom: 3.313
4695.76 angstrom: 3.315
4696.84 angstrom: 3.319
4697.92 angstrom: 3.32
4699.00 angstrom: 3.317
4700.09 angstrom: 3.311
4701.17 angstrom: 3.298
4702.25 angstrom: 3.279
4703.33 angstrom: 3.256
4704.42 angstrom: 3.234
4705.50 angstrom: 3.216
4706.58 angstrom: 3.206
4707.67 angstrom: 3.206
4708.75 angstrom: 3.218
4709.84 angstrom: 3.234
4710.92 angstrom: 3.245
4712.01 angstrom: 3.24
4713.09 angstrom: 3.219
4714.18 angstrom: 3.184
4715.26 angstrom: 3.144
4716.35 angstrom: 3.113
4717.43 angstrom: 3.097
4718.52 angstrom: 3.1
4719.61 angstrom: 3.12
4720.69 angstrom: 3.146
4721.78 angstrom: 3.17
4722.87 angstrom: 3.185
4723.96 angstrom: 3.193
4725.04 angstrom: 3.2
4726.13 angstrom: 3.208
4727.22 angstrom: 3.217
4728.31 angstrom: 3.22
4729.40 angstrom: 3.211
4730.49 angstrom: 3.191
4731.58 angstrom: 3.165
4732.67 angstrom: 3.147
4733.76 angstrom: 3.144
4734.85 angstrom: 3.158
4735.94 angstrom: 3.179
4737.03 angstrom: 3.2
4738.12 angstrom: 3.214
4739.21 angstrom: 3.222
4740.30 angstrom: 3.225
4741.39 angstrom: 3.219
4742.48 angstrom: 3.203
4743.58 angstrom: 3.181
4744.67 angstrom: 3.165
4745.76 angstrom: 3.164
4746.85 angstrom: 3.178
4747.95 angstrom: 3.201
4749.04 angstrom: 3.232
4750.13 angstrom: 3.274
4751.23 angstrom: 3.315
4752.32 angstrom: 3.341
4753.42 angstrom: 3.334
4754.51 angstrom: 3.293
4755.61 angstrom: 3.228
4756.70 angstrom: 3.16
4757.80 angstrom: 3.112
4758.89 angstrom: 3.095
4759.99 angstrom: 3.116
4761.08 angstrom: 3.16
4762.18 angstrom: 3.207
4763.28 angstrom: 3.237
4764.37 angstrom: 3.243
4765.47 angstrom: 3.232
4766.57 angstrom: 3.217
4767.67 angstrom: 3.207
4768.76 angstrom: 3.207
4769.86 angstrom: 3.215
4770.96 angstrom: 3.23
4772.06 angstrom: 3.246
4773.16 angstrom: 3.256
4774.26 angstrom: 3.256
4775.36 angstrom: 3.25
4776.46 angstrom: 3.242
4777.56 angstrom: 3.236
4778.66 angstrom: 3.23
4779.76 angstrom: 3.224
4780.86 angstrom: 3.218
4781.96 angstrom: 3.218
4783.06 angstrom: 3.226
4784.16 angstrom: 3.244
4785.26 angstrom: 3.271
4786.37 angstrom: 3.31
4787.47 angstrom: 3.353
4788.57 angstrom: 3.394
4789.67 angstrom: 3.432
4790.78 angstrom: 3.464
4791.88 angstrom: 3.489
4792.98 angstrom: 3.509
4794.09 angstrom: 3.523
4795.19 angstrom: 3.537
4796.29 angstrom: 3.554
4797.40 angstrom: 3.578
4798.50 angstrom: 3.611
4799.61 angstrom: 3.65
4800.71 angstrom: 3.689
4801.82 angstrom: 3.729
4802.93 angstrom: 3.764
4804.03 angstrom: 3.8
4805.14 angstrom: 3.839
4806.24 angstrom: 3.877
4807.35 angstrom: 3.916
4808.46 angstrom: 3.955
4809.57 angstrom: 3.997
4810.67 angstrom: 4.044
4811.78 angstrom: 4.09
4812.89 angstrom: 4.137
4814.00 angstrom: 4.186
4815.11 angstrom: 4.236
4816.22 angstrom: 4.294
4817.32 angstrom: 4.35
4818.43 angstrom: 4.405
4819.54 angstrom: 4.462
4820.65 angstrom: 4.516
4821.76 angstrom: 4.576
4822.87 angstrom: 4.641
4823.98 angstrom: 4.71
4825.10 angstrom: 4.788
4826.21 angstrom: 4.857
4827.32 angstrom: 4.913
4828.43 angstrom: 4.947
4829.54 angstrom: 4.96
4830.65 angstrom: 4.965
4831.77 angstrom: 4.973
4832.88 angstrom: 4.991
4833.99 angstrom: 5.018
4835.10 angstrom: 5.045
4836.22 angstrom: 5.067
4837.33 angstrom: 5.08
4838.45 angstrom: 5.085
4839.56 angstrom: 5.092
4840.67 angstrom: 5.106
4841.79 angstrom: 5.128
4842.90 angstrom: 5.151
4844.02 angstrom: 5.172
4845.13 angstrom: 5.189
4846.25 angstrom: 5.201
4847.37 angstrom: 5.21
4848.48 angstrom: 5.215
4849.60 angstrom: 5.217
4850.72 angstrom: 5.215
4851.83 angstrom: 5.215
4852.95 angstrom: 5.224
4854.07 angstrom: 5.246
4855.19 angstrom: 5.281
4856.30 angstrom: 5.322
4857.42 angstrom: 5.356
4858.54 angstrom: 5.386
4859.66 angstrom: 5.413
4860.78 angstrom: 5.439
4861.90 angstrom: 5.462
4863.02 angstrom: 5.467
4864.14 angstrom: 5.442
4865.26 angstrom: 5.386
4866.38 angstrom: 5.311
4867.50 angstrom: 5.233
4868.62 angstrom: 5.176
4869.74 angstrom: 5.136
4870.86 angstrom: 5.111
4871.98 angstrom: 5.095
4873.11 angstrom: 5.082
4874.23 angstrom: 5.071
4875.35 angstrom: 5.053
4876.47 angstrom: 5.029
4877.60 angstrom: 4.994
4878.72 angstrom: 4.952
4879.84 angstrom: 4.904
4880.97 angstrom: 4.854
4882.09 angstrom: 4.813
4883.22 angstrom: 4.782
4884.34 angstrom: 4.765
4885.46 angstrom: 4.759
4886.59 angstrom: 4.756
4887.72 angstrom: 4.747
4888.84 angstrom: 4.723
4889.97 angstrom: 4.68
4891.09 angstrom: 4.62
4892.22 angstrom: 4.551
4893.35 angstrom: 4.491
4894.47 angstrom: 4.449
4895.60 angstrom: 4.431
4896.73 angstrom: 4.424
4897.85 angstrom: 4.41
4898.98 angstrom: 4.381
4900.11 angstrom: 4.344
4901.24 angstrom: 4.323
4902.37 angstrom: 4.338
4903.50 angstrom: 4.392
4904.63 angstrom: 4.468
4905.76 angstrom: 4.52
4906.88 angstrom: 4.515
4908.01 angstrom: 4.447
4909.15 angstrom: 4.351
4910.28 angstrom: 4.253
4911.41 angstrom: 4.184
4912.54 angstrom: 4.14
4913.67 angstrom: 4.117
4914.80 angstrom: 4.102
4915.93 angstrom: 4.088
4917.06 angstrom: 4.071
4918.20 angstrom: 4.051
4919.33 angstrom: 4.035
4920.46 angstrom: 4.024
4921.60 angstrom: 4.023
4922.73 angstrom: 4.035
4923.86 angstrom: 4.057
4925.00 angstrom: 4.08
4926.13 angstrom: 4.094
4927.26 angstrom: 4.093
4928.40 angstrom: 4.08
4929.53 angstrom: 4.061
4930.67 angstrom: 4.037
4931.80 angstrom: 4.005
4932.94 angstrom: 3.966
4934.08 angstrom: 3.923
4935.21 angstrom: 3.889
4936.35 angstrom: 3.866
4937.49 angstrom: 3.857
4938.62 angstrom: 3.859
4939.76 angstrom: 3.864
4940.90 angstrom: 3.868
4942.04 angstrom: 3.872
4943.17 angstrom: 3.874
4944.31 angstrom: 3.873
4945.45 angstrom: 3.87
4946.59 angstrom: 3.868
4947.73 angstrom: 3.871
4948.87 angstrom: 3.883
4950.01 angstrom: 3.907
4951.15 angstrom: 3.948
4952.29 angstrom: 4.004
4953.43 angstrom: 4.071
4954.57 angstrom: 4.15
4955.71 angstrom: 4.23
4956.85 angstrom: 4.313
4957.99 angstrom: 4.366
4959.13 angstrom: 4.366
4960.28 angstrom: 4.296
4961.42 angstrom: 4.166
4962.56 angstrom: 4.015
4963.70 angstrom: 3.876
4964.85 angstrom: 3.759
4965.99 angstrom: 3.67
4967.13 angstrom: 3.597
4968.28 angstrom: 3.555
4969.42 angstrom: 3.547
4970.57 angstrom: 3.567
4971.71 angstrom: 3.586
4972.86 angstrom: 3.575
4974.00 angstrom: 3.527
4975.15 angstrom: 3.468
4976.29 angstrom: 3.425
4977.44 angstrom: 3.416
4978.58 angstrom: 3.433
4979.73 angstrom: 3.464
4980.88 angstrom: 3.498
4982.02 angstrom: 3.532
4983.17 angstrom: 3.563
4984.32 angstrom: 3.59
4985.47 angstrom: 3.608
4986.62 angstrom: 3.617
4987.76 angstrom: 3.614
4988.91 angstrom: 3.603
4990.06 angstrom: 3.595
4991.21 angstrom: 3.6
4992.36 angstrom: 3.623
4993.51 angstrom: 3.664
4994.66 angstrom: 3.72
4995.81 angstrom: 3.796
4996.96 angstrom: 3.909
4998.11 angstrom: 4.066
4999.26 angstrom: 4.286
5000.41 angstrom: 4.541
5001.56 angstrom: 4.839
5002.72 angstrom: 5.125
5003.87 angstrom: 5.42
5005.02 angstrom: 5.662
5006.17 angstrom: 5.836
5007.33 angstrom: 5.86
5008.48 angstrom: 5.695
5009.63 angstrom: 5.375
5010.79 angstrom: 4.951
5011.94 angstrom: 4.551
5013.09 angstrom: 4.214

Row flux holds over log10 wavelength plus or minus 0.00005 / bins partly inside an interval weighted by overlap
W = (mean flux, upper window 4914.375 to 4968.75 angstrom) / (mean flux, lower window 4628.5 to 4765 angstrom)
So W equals 1.2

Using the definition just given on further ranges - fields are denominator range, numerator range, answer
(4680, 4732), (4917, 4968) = 1.22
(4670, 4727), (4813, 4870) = 1.53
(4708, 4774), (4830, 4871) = 1.63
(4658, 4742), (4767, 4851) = 1.26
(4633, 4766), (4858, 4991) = 1.30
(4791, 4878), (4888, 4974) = 0.87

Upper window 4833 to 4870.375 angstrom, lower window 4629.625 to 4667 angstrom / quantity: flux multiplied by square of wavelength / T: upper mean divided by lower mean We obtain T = 1.7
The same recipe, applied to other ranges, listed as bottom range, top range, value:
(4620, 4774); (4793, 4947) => 1.48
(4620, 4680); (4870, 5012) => 1.43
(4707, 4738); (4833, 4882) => 1.72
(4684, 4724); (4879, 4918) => 1.48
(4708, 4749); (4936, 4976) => 1.34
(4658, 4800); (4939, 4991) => 1.27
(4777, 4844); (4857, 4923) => 1.17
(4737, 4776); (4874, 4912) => 1.51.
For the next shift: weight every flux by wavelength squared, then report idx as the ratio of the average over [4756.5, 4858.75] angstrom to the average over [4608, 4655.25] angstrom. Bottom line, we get 1.3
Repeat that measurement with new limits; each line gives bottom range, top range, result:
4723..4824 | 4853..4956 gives 1.36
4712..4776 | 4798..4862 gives 1.53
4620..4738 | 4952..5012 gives 1.40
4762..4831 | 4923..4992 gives 1.08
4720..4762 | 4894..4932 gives 1.42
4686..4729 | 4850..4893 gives 1.67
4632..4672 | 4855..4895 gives 1.65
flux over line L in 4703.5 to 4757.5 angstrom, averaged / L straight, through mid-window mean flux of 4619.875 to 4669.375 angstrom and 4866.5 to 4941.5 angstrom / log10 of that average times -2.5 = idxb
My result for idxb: 0.16 mag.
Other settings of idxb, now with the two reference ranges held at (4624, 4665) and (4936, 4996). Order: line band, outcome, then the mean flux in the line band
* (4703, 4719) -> 0.08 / 3.19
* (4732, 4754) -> 0.09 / 3.22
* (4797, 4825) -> -0.15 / 4.1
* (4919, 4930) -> -0.09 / 4.06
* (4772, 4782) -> 0.09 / 3.24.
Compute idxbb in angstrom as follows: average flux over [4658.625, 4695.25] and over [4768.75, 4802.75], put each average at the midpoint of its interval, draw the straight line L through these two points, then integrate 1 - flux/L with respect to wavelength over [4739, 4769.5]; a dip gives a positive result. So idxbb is 1.38 angstrom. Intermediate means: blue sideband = 3.33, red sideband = 3.38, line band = 3.21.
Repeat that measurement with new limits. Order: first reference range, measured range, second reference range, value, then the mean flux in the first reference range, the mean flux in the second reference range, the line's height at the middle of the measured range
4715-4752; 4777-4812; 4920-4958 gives -1.3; 3.19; 3.99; 3.42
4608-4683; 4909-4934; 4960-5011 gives -1.1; 3.36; 4.04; 3.91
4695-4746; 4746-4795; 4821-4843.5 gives 8.8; 3.21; 4.95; 3.99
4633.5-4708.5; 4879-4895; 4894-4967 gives -3.0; 3.34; 4.1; 3.97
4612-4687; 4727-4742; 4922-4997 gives 1.3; 3.36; 3.83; 3.49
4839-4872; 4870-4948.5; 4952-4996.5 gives 4.1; 5.26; 3.74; 4.57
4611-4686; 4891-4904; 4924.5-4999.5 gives -2.4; 3.36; 3.83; 3.73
